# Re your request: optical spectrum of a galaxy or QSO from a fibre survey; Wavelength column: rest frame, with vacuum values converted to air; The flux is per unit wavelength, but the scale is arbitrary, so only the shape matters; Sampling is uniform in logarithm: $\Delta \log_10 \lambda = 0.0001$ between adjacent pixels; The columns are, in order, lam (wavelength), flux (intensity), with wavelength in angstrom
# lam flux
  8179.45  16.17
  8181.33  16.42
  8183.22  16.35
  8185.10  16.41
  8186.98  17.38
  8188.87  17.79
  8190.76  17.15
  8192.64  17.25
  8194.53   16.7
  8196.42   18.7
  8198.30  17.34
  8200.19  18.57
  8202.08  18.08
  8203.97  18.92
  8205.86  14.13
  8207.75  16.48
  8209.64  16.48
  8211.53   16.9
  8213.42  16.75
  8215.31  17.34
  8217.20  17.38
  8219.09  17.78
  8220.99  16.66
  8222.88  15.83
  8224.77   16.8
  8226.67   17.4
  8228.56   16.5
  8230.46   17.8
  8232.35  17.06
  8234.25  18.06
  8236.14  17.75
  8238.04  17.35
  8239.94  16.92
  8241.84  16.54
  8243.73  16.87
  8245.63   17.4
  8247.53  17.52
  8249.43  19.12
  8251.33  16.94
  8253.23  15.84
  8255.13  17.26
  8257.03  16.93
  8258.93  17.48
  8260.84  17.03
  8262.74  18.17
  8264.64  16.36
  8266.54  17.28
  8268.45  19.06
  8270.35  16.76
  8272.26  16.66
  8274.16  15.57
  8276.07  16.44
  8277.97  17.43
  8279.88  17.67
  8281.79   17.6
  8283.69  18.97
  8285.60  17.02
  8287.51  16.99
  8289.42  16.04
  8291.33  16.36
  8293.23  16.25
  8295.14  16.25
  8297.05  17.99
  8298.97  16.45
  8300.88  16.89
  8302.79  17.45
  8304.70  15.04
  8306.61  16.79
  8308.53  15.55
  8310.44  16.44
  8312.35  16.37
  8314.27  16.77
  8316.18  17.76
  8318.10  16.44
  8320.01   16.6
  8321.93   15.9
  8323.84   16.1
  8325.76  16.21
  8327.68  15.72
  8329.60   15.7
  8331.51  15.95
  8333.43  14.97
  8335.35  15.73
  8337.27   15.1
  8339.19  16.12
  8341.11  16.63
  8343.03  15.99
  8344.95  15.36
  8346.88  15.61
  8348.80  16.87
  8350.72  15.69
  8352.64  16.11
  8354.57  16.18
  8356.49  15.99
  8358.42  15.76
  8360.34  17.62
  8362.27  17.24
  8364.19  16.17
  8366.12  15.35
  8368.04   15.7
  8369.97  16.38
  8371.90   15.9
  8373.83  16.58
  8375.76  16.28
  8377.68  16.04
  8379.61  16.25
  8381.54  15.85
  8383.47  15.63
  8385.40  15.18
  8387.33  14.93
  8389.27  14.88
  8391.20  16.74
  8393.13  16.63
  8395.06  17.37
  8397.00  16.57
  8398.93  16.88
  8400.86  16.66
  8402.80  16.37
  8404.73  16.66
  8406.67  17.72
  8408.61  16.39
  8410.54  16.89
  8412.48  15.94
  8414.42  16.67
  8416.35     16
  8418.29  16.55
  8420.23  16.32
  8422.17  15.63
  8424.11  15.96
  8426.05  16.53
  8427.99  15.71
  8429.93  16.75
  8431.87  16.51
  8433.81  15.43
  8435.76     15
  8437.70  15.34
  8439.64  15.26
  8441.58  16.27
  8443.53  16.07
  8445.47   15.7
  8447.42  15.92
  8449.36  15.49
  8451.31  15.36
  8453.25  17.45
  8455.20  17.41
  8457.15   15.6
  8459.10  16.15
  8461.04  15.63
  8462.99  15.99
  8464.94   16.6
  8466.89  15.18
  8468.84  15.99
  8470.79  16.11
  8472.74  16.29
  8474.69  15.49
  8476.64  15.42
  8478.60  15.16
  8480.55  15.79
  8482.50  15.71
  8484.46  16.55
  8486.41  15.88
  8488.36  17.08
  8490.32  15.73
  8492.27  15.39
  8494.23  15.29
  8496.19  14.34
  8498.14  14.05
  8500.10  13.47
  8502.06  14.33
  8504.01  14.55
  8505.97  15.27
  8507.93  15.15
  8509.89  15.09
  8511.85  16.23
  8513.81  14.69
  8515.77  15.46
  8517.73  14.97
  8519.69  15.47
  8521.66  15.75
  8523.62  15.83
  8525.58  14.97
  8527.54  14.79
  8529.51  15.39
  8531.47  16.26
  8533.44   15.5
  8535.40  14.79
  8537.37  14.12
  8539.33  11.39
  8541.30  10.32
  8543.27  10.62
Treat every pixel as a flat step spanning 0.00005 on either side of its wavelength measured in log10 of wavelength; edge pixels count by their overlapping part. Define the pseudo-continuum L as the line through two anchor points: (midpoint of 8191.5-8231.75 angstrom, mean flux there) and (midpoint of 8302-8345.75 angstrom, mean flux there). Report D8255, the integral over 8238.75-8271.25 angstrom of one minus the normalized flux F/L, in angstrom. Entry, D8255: -1.02 angstrom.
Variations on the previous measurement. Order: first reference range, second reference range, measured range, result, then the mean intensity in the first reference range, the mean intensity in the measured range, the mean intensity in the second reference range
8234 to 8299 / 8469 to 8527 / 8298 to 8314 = 0.43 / 17.2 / 16.4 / 15.4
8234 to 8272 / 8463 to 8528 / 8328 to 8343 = 0.81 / 17.3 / 15.8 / 15.4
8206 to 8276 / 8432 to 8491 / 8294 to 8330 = 0.52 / 17.1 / 16.4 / 15.9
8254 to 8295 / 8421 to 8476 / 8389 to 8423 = -0.62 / 17.1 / 16.5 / 16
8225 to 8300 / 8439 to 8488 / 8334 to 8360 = 1.08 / 17.2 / 16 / 16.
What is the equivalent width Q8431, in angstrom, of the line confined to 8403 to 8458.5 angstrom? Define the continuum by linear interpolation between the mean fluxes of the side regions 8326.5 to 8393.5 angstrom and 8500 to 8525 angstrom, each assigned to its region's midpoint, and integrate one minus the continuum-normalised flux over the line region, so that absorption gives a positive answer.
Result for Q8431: -2.1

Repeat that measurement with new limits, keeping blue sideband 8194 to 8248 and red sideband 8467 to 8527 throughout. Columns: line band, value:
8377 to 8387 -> 0.25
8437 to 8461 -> -0.47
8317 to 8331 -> 0.34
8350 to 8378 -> 0.06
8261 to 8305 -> -0.64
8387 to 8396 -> -0.07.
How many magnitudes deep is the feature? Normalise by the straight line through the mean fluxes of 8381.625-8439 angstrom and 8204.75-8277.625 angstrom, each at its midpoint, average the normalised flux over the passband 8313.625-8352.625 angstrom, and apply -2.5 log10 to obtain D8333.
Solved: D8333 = 0.034 mag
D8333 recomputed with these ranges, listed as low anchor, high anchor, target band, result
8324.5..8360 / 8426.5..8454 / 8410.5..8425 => -0.02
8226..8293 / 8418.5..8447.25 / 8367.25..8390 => 0.03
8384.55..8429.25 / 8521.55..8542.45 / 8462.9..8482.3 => -0.03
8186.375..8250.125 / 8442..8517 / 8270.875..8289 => -0.02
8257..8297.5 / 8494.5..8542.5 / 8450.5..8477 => -0.06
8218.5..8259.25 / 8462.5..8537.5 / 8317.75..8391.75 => 0.03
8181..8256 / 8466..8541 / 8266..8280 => -0.02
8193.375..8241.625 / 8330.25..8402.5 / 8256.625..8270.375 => -0.04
